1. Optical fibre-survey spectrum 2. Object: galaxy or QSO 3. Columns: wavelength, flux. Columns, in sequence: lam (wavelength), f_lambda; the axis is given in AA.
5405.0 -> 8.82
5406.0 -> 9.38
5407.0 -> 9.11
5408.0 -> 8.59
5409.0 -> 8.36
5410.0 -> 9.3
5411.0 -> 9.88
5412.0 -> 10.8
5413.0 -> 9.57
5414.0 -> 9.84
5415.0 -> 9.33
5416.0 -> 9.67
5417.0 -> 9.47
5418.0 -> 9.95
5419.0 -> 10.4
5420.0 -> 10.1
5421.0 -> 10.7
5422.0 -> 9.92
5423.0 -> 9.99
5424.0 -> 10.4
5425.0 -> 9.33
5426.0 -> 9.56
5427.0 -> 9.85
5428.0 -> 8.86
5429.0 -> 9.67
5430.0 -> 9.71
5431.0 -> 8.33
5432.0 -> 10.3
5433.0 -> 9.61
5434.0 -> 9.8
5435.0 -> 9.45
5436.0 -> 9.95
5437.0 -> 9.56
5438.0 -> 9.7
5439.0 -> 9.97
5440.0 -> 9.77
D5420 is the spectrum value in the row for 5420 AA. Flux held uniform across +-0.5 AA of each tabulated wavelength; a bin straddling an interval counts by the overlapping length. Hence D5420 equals 10.1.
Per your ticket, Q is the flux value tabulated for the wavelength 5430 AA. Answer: 9.71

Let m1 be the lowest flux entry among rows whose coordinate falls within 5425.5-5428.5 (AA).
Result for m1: 8.86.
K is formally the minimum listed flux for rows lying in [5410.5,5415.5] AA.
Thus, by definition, 9.33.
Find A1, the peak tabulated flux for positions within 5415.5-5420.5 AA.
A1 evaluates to 10.4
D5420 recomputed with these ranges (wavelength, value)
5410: 9.3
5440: 9.77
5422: 9.92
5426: 9.56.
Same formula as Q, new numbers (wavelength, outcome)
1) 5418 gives 9.95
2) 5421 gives 10.7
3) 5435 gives 9.45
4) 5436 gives 9.95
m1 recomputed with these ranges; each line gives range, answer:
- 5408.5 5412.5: 8.36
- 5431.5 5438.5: 9.45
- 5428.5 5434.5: 8.33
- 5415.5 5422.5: 9.47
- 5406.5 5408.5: 8.59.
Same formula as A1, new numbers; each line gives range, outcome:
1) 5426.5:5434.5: 10.3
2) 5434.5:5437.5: 9.95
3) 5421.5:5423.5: 9.99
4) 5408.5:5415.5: 10.8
